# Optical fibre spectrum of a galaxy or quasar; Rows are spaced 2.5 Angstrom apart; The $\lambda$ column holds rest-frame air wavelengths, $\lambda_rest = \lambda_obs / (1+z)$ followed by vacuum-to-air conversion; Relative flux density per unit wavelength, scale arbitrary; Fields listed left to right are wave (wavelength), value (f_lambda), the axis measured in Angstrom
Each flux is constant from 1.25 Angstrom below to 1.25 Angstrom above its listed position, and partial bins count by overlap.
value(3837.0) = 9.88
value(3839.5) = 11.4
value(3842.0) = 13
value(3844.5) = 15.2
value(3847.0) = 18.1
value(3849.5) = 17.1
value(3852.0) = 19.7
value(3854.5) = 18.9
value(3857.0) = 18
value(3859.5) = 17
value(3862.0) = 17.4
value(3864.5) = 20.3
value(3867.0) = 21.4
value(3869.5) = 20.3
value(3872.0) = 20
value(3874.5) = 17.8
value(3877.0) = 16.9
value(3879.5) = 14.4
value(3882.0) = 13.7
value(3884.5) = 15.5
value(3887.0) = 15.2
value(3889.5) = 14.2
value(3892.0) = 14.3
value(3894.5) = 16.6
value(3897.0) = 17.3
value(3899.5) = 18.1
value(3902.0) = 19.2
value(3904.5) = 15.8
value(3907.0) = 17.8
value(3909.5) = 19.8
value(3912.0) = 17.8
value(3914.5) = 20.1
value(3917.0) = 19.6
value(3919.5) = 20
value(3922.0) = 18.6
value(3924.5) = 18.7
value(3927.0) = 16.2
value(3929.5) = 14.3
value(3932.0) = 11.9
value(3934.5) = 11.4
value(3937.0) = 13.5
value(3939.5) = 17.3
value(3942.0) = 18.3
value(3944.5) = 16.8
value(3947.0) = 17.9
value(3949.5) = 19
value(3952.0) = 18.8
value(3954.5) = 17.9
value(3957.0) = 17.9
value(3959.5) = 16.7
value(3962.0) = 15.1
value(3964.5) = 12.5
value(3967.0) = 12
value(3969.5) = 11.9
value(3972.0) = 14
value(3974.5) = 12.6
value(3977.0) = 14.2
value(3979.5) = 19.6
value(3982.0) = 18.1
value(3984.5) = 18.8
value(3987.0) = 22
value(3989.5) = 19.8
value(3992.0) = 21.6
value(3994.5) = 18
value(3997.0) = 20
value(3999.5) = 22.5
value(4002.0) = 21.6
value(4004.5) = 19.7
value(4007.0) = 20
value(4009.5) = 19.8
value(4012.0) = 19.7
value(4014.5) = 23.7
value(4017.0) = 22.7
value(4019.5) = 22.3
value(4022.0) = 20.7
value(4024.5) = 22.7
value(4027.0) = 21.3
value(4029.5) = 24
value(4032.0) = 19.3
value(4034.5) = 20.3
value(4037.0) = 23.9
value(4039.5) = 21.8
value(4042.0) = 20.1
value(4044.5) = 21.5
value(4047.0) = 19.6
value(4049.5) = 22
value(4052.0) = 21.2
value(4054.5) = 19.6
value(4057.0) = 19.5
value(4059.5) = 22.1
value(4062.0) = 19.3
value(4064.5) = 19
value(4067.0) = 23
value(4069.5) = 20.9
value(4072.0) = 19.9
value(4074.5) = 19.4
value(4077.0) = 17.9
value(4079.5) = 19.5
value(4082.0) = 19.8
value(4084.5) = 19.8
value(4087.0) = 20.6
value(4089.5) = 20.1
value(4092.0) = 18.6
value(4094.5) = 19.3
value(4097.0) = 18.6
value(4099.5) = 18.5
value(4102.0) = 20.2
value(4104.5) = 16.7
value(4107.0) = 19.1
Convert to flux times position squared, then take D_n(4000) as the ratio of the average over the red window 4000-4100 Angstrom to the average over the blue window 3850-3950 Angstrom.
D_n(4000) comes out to 1.3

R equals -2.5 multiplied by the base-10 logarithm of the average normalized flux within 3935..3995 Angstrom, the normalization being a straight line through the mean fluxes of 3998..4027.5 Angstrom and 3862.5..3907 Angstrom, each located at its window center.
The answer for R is 0.181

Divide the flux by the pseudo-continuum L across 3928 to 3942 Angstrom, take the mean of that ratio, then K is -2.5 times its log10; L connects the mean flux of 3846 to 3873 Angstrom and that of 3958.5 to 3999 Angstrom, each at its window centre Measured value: 0.236 mag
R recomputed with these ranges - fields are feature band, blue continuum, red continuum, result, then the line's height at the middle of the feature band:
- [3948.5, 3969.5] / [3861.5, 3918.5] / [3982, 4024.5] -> 0.22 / 19.5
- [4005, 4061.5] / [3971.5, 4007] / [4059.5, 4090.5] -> -0.09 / 19.5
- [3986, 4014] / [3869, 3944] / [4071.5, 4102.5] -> -0.13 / 18.1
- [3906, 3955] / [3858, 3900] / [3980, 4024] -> 0.08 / 18.6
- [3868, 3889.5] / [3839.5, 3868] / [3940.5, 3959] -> 0.06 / 17.6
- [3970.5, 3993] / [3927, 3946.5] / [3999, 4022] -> 0.07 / 18.8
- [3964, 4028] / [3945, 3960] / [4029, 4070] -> 0.02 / 19.3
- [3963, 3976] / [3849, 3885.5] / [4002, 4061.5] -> 0.49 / 19.9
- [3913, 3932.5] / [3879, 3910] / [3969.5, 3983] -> -0.11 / 15.9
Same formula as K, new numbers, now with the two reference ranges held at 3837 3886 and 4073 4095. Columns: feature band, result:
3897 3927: -0.06 mag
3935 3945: 0.11 mag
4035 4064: -0.10 mag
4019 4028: -0.16 mag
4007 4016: -0.13 mag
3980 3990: -0.07 mag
